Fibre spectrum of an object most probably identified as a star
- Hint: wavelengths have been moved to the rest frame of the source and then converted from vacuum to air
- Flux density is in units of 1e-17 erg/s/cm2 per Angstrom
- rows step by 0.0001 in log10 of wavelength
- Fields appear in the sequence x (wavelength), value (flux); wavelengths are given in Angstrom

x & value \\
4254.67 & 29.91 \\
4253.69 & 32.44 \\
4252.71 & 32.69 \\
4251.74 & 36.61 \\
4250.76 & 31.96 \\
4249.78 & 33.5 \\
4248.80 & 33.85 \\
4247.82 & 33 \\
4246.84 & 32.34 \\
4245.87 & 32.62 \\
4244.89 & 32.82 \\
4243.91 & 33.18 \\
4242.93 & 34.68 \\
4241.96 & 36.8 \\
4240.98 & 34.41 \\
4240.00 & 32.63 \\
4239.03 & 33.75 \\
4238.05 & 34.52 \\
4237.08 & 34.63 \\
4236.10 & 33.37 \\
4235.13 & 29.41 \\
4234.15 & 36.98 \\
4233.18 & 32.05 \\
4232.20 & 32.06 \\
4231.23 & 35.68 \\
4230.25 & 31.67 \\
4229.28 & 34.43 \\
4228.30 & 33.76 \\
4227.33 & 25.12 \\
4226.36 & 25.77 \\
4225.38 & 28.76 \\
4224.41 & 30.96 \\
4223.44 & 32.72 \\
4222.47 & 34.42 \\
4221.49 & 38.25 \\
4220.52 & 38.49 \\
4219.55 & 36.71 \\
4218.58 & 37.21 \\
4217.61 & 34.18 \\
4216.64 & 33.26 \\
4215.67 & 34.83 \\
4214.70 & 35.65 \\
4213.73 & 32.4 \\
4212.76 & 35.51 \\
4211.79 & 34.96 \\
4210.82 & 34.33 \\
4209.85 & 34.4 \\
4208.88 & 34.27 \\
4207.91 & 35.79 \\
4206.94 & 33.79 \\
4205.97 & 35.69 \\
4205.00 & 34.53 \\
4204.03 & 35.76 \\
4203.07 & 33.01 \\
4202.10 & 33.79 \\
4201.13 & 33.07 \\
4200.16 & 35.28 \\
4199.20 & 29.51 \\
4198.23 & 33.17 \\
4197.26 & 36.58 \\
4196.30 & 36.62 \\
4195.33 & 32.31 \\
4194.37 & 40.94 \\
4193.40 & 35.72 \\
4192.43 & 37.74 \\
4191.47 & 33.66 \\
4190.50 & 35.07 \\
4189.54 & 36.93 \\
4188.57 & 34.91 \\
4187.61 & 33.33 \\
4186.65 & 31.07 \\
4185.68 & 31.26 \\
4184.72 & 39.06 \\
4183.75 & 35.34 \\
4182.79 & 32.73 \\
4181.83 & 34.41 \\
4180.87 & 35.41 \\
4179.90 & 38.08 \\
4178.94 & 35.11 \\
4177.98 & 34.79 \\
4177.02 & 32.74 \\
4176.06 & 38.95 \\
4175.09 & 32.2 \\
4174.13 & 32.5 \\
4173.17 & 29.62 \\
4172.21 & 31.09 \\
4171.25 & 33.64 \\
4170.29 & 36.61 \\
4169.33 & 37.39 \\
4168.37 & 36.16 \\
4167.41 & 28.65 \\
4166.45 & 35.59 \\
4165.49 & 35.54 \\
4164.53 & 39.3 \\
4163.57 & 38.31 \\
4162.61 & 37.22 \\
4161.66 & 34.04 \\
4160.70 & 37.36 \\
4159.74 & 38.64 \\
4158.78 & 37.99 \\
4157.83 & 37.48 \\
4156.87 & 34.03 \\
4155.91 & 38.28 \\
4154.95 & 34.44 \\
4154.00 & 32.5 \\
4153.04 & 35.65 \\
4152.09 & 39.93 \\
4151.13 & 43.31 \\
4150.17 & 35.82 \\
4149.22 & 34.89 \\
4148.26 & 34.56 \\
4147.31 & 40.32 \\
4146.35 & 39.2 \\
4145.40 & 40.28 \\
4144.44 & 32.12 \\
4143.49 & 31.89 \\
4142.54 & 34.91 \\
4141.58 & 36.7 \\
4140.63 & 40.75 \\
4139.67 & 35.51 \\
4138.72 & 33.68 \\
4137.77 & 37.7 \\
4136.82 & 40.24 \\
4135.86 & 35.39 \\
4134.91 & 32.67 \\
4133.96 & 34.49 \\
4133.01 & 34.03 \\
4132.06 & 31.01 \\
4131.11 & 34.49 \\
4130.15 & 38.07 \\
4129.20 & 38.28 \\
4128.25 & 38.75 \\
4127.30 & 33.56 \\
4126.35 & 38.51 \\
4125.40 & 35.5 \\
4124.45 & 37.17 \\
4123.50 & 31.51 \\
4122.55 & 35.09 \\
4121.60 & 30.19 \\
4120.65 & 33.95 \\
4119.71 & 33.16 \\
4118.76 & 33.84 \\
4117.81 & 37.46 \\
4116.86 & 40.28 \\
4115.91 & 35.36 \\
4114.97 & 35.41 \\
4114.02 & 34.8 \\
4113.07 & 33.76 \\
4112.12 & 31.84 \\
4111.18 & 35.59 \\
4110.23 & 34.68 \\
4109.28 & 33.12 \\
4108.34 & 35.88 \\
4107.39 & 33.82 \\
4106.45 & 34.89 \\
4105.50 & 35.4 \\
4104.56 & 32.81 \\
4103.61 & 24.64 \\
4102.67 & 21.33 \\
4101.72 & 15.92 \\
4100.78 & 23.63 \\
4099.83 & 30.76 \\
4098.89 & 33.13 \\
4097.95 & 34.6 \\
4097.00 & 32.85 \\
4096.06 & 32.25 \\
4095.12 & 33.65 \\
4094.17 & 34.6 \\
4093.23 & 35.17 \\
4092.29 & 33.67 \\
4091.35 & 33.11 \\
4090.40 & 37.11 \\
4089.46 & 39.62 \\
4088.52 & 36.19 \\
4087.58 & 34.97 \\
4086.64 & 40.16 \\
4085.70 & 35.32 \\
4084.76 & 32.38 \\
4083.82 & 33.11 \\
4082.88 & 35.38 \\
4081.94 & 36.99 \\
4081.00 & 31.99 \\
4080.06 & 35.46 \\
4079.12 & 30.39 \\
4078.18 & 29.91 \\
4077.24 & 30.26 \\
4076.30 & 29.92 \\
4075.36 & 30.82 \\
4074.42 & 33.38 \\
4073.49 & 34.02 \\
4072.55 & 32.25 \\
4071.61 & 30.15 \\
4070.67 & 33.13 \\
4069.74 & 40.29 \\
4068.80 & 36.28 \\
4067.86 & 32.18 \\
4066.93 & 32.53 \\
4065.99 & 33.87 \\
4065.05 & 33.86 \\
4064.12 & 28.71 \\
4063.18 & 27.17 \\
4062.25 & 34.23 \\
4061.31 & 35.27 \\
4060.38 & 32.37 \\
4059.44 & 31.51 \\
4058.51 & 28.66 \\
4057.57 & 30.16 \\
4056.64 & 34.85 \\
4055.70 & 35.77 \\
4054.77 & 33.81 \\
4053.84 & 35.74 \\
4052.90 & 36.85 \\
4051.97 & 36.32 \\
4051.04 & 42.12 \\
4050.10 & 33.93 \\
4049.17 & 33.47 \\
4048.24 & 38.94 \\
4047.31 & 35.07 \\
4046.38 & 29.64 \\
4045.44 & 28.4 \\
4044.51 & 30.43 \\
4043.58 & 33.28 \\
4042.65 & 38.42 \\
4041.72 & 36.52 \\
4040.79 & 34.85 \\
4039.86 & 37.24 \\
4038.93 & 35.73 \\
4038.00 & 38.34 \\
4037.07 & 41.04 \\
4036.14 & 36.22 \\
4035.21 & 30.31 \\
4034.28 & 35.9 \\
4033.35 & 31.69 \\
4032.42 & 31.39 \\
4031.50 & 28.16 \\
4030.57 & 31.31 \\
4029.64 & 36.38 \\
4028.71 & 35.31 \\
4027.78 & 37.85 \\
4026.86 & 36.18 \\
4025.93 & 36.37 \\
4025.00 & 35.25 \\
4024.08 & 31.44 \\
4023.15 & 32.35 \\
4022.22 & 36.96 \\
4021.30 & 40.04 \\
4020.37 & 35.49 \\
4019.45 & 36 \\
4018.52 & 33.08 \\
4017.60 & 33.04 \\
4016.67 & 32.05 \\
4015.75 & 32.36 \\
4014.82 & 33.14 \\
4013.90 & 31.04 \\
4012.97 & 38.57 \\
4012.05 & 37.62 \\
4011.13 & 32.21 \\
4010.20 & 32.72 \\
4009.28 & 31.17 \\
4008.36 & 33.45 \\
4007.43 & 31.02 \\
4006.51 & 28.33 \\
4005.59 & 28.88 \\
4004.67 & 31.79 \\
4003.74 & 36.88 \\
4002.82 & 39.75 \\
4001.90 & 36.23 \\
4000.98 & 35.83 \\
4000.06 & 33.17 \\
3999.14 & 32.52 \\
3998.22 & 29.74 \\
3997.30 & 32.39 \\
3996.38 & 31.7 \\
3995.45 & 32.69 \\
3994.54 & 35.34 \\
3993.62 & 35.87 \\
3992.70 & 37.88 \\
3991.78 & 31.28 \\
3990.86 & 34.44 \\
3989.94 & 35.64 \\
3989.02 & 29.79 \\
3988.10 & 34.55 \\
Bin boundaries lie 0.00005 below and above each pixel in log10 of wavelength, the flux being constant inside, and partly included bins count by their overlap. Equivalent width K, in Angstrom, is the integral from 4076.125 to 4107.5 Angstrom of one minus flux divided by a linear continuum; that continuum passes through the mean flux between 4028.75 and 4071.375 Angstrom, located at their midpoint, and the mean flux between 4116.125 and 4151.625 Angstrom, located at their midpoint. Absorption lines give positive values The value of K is 2.2 Angstrom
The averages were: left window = 34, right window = 35.9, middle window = 32.5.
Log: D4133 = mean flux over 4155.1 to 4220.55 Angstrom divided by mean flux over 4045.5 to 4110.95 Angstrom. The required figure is 1.06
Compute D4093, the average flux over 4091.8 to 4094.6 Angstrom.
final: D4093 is 34.6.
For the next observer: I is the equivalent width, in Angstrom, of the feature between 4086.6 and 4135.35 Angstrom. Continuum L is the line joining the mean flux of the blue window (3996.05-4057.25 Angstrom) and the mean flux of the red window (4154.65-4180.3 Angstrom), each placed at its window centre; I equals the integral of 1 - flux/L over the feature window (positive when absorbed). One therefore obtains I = 1.71 Angstrom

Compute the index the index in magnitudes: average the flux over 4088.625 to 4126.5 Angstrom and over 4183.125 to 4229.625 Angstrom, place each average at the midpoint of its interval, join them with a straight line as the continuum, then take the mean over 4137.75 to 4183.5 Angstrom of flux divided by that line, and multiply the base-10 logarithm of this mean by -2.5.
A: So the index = -0.062 mag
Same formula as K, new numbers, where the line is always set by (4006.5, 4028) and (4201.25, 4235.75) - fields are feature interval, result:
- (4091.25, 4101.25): 0.4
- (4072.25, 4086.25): 0.5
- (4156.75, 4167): -0.9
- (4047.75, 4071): 0.0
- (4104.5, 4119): -0.5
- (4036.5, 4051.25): -0.5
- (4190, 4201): -0.4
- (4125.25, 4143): -1.1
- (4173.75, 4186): -0.4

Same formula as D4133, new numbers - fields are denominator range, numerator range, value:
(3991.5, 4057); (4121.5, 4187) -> 1.04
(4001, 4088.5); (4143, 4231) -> 1.03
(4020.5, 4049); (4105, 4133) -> 1.01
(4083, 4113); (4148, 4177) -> 1.09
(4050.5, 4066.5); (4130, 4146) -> 1.06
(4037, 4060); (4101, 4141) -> 0.98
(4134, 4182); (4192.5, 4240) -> 0.95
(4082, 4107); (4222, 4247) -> 1.00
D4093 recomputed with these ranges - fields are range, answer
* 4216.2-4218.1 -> 33.8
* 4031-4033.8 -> 30.5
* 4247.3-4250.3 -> 33.3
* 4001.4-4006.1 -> 34.7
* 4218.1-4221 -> 37.5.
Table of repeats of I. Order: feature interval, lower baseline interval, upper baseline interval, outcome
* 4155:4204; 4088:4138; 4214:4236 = -2.2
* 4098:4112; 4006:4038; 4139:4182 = 1.8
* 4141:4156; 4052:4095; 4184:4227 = -1.1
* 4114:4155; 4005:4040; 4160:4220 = -1.5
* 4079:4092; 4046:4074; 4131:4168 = -0.3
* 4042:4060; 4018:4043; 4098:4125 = 0.2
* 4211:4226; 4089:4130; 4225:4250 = -0.7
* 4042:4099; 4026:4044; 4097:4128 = 0.5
